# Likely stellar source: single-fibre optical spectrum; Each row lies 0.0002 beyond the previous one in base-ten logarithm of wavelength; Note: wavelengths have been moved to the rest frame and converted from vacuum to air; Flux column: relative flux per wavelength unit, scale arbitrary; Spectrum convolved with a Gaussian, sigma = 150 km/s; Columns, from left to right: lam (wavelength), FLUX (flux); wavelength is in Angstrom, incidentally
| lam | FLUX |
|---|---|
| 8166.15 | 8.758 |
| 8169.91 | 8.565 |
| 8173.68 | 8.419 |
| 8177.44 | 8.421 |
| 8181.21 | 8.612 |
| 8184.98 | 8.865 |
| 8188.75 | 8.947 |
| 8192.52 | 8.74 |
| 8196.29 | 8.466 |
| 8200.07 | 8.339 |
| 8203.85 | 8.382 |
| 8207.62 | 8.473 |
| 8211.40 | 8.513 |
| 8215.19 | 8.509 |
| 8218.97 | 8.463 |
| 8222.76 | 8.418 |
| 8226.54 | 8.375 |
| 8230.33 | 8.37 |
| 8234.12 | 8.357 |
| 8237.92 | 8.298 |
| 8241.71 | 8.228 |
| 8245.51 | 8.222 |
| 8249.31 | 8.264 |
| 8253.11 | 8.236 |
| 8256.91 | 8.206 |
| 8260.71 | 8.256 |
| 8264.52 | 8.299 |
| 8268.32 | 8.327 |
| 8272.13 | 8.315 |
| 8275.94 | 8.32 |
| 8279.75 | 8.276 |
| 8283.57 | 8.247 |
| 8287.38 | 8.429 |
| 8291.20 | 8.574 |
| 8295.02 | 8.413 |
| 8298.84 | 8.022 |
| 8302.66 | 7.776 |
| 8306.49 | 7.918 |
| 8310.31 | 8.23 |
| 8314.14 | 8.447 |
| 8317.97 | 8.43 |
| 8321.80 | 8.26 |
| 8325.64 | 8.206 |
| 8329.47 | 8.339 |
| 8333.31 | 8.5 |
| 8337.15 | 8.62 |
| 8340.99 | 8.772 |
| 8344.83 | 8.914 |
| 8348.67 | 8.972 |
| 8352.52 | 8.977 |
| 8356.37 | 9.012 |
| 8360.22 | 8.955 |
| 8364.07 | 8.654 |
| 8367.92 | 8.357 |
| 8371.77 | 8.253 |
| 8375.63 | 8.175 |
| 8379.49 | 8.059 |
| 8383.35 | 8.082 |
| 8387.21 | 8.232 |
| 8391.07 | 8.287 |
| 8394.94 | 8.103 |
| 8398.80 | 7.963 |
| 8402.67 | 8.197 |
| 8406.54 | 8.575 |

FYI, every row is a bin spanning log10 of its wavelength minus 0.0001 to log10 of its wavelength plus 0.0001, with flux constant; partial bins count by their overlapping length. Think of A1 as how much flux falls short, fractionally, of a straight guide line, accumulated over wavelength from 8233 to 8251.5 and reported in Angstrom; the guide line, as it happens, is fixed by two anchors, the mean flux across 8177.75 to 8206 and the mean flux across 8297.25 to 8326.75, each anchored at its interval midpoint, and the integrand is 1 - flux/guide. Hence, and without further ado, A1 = 0.3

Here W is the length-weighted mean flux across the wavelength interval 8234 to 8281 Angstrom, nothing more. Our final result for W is 8.27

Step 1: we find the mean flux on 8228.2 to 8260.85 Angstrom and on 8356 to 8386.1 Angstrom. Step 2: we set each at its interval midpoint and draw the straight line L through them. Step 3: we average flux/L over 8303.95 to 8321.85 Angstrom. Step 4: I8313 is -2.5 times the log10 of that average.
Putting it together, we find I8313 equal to 0.014 mag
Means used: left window 8.27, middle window 8.24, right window 8.41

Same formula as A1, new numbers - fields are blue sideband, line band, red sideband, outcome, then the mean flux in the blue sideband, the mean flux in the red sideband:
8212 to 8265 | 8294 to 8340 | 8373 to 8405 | -0.2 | 8.33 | 8.15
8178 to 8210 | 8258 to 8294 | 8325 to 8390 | 1.0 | 8.59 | 8.54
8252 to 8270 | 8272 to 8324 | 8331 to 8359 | 1.5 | 8.27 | 8.82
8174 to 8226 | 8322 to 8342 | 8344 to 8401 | 0.1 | 8.54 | 8.46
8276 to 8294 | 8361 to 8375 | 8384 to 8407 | -0.3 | 8.38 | 8.2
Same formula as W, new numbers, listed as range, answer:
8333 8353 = 8.8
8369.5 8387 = 8.16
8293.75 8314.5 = 8.1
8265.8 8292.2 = 8.35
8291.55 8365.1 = 8.5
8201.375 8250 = 8.38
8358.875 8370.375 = 8.63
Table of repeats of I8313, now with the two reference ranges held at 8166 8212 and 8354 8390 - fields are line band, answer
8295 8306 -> 0.06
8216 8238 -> 0.02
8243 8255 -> 0.04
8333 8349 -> -0.04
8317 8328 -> 0.02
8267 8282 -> 0.03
